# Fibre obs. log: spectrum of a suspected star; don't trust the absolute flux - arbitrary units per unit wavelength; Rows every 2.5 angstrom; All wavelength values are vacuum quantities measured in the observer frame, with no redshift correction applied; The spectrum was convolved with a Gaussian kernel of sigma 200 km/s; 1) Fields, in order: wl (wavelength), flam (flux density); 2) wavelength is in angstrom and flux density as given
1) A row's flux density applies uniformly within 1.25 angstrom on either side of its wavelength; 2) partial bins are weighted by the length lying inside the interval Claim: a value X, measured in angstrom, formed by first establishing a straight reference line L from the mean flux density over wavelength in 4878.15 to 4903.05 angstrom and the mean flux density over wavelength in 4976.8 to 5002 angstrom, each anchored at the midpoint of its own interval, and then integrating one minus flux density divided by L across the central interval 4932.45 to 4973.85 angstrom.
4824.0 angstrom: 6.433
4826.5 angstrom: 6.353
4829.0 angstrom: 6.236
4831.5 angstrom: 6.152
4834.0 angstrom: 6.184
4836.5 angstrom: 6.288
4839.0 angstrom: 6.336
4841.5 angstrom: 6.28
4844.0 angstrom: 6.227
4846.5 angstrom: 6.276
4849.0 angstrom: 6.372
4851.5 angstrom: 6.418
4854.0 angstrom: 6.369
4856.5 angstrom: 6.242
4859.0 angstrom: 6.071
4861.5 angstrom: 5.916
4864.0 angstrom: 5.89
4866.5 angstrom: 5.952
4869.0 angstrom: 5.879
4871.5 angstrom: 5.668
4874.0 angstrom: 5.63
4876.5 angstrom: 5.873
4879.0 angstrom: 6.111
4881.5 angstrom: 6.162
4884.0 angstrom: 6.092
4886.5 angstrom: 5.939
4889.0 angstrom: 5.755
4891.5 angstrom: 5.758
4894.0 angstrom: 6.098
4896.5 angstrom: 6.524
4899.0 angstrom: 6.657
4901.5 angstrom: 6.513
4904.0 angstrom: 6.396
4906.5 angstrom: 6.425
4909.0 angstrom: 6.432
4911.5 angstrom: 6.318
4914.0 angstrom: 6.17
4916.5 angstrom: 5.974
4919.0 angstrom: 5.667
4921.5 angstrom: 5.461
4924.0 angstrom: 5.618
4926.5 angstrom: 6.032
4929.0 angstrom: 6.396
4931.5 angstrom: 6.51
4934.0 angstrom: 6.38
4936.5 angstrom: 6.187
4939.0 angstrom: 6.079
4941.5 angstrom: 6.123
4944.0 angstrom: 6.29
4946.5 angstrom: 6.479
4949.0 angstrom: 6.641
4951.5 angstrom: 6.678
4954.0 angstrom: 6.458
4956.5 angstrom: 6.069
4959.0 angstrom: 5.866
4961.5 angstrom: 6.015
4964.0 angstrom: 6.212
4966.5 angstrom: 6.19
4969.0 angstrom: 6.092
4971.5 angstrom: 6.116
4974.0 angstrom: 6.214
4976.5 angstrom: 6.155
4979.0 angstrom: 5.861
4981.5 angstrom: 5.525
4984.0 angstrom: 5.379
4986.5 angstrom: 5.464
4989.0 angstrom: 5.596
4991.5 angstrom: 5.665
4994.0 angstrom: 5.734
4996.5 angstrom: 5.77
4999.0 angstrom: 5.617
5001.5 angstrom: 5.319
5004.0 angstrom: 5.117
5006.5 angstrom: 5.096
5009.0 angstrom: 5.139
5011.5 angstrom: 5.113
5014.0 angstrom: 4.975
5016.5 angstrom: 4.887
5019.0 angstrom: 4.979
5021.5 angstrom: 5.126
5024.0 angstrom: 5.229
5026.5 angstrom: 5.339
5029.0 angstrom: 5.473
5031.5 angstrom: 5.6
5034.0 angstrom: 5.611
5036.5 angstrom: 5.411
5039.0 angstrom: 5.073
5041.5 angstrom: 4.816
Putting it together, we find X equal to -3.0 angstrom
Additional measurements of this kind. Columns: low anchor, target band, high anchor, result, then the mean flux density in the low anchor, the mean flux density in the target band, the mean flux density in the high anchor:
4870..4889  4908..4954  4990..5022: -4.43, 5.91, 6.2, 5.28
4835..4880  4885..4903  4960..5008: -0.55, 6.1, 6.18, 5.74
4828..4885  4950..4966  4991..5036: -1.78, 6.11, 6.22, 5.32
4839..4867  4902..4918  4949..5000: -0.54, 6.2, 6.29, 5.95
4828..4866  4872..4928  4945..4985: 0.95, 6.21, 6.07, 6.13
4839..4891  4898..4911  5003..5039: -1.39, 6.06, 6.47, 5.22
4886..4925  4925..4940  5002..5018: -1.06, 6.11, 6.26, 5.07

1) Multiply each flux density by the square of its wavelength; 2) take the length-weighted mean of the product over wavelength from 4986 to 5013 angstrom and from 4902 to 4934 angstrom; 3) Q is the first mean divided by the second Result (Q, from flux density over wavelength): 0.91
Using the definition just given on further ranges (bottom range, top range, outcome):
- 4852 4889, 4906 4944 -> 1.05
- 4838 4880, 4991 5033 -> 0.93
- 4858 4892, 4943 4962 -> 1.10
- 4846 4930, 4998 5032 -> 0.90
